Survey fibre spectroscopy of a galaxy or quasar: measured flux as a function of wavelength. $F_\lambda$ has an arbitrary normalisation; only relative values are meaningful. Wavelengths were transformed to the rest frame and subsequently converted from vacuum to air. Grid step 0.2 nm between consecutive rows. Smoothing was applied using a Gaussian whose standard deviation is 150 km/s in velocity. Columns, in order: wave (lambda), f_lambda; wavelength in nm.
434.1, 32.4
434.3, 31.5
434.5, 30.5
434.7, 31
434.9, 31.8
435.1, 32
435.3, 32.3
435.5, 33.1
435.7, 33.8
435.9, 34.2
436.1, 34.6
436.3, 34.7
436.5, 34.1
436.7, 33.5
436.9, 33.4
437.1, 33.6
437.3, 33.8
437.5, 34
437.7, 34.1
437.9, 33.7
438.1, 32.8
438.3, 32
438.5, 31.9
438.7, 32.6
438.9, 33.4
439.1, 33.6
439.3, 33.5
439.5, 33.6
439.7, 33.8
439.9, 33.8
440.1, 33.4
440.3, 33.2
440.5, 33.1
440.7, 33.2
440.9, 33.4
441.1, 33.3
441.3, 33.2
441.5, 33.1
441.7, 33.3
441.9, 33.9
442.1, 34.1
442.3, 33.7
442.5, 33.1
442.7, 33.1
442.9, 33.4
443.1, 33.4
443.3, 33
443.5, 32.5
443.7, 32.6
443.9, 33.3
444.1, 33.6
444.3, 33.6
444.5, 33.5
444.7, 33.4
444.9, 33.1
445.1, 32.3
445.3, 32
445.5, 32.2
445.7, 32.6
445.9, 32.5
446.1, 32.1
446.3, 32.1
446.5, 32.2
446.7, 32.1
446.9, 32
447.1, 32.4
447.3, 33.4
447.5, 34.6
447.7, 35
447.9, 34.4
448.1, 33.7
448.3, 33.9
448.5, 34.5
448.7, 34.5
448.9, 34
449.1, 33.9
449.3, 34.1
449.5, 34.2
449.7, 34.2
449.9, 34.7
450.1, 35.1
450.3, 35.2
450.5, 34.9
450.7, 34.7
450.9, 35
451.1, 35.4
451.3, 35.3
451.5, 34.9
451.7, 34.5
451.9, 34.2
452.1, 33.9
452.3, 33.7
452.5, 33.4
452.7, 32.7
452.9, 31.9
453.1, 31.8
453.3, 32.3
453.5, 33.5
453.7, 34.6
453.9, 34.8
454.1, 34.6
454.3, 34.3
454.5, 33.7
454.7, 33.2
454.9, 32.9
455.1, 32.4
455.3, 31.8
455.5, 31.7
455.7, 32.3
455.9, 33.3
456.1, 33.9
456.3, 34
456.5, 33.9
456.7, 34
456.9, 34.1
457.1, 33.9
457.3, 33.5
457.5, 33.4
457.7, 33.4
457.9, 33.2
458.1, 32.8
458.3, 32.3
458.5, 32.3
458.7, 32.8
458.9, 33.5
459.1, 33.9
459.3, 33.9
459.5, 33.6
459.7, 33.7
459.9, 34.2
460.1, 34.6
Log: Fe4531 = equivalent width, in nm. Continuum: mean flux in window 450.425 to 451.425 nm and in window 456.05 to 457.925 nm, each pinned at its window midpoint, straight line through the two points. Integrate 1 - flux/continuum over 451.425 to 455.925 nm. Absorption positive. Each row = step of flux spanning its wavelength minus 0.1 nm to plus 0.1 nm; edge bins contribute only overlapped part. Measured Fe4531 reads 0.15 nm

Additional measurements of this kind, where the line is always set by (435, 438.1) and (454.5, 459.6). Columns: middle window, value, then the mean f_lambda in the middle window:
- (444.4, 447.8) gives 0.07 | 32.8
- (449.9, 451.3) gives -0.07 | 35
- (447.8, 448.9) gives -0.03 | 34.2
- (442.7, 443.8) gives 0.02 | 33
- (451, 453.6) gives -0.03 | 33.7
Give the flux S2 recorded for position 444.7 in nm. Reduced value 33.4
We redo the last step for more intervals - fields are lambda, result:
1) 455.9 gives 33.3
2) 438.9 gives 33.4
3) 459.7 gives 33.7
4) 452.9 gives 31.9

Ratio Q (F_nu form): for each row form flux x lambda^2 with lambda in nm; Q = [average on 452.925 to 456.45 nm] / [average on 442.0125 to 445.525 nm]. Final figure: 1.1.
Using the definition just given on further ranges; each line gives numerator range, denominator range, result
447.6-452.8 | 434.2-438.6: 1.11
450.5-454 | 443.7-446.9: 1.07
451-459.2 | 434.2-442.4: 1.09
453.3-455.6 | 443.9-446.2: 1.06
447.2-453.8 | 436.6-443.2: 1.07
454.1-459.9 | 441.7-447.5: 1.07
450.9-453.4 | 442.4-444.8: 1.05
